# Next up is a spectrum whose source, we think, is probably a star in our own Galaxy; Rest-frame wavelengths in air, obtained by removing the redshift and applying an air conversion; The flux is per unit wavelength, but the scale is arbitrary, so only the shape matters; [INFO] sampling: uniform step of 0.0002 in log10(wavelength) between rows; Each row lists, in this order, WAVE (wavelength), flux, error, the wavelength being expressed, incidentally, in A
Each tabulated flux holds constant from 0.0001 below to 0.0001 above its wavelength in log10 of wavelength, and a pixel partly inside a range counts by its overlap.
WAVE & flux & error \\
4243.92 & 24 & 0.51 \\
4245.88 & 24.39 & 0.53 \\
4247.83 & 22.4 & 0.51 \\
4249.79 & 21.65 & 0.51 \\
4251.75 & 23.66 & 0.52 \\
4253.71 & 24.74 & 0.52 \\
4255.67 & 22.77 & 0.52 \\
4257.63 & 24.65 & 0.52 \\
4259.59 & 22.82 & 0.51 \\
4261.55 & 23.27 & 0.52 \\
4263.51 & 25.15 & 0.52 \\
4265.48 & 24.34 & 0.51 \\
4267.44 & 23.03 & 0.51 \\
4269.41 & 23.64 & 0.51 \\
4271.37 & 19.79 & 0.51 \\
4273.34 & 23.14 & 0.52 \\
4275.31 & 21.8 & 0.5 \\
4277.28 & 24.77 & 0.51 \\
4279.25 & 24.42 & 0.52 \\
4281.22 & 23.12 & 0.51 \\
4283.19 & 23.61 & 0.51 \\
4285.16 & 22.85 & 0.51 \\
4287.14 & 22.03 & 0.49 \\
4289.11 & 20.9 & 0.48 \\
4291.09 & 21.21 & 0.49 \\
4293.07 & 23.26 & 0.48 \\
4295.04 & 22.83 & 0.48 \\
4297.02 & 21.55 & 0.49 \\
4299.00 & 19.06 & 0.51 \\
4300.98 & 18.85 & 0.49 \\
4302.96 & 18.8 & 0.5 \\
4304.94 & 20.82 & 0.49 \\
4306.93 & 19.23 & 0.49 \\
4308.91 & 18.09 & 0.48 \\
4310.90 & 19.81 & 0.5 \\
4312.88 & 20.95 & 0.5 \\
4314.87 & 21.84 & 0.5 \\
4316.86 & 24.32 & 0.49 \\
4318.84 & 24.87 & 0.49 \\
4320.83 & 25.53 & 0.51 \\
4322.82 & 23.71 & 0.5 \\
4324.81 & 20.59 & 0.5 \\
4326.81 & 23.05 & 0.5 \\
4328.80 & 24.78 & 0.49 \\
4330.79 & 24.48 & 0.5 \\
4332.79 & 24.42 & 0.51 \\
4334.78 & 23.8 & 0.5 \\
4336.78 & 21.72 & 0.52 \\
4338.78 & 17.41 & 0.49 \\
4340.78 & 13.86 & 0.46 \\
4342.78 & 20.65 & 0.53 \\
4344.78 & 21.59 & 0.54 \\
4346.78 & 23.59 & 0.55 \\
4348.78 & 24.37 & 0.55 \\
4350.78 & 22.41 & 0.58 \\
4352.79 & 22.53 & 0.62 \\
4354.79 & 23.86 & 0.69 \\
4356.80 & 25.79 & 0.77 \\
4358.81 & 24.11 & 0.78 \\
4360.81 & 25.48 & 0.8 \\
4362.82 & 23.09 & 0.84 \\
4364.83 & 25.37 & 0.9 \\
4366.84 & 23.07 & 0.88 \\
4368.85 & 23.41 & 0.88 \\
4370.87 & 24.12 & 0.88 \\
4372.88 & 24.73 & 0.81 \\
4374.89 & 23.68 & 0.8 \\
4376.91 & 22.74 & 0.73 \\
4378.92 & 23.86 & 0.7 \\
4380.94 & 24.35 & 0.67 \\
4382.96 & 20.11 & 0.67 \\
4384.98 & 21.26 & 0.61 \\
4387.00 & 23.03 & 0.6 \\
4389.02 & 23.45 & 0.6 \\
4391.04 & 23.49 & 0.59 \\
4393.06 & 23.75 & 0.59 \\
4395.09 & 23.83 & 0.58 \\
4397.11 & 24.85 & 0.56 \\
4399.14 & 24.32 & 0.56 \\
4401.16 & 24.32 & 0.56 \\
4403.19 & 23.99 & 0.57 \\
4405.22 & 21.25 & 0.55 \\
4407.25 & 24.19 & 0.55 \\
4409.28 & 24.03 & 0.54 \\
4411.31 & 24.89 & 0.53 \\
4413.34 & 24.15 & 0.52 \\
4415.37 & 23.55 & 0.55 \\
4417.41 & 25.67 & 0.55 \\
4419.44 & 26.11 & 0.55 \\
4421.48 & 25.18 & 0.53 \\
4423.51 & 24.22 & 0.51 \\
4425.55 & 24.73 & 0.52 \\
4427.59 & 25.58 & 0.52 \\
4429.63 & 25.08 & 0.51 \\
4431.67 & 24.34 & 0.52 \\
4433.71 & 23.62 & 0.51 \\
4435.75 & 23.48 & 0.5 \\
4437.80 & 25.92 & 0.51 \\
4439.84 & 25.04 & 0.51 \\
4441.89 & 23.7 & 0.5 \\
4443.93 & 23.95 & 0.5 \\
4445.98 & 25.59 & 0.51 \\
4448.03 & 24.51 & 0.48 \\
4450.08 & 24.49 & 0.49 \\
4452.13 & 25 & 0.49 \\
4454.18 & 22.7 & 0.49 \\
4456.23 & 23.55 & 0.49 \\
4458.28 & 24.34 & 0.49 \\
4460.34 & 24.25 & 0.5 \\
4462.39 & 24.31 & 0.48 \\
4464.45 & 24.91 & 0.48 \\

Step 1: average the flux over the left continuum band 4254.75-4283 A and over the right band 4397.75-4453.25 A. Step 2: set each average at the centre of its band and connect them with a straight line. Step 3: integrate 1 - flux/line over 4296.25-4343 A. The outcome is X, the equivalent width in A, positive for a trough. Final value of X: 4.66 A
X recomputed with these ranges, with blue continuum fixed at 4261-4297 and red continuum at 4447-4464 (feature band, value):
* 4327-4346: 1.5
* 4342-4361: 0.0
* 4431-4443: -0.2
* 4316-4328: -0.2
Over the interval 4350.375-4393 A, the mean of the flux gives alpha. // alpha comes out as 23.5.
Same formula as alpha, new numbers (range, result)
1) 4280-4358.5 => 22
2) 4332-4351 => 21.3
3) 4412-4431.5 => 24.9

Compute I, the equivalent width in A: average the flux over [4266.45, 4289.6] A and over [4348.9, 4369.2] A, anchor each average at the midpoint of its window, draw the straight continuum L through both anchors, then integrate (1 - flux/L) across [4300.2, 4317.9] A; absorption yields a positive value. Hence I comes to 2.2 A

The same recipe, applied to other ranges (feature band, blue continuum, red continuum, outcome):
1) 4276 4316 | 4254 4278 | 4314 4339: 3.2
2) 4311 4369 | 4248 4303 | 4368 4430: 1.1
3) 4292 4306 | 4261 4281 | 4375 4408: 1.6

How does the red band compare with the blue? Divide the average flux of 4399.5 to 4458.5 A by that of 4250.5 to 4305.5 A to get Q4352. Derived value 1.08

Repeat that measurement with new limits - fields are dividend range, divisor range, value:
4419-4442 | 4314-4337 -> 1.05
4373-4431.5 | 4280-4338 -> 1.08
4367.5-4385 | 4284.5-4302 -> 1.09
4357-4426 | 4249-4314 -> 1.08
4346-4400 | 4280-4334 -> 1.07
